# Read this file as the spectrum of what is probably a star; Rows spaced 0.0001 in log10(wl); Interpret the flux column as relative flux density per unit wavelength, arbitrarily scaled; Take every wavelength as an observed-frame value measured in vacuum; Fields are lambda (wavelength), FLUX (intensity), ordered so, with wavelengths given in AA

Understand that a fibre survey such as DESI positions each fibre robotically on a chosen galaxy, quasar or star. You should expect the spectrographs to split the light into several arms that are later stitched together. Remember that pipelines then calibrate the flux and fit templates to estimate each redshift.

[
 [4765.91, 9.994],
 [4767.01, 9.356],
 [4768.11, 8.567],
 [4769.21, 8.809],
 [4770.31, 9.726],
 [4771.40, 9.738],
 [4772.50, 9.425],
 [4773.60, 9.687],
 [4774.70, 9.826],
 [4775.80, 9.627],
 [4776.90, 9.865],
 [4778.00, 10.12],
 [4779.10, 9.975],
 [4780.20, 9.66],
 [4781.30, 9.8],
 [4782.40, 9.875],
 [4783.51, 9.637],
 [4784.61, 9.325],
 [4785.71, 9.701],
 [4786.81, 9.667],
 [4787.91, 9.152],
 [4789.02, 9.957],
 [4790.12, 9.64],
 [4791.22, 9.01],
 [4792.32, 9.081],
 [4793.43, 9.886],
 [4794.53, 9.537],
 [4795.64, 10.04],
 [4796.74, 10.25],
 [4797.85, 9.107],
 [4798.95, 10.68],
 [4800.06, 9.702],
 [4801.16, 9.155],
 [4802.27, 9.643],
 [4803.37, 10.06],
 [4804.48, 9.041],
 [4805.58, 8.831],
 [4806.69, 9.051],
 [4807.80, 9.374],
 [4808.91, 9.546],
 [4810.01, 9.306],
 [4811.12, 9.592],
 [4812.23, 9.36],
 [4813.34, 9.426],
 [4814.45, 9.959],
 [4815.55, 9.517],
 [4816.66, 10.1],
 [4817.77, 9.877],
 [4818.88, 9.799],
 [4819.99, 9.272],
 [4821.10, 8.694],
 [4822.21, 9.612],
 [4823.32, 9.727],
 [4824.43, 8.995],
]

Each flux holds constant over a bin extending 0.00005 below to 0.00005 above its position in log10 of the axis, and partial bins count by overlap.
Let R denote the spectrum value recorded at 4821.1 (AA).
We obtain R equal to 8.694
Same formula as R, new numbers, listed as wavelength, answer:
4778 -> 10.12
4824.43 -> 8.995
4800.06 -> 9.702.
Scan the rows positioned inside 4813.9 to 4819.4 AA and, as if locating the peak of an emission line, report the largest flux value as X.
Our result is 10.1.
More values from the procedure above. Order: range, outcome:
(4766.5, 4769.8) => 9.356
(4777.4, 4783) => 10.12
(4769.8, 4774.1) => 9.738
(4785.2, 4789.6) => 9.957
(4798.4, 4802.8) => 10.68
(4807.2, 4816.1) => 9.959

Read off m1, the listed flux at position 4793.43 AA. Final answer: 9.886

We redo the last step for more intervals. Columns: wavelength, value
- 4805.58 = 8.831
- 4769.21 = 8.809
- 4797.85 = 9.107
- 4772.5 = 9.425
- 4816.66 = 10.1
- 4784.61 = 9.325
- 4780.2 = 9.66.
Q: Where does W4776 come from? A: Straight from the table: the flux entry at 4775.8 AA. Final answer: 9.627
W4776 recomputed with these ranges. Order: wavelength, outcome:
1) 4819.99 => 9.272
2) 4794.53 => 9.537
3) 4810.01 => 9.306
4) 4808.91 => 9.546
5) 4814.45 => 9.959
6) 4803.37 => 10.06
